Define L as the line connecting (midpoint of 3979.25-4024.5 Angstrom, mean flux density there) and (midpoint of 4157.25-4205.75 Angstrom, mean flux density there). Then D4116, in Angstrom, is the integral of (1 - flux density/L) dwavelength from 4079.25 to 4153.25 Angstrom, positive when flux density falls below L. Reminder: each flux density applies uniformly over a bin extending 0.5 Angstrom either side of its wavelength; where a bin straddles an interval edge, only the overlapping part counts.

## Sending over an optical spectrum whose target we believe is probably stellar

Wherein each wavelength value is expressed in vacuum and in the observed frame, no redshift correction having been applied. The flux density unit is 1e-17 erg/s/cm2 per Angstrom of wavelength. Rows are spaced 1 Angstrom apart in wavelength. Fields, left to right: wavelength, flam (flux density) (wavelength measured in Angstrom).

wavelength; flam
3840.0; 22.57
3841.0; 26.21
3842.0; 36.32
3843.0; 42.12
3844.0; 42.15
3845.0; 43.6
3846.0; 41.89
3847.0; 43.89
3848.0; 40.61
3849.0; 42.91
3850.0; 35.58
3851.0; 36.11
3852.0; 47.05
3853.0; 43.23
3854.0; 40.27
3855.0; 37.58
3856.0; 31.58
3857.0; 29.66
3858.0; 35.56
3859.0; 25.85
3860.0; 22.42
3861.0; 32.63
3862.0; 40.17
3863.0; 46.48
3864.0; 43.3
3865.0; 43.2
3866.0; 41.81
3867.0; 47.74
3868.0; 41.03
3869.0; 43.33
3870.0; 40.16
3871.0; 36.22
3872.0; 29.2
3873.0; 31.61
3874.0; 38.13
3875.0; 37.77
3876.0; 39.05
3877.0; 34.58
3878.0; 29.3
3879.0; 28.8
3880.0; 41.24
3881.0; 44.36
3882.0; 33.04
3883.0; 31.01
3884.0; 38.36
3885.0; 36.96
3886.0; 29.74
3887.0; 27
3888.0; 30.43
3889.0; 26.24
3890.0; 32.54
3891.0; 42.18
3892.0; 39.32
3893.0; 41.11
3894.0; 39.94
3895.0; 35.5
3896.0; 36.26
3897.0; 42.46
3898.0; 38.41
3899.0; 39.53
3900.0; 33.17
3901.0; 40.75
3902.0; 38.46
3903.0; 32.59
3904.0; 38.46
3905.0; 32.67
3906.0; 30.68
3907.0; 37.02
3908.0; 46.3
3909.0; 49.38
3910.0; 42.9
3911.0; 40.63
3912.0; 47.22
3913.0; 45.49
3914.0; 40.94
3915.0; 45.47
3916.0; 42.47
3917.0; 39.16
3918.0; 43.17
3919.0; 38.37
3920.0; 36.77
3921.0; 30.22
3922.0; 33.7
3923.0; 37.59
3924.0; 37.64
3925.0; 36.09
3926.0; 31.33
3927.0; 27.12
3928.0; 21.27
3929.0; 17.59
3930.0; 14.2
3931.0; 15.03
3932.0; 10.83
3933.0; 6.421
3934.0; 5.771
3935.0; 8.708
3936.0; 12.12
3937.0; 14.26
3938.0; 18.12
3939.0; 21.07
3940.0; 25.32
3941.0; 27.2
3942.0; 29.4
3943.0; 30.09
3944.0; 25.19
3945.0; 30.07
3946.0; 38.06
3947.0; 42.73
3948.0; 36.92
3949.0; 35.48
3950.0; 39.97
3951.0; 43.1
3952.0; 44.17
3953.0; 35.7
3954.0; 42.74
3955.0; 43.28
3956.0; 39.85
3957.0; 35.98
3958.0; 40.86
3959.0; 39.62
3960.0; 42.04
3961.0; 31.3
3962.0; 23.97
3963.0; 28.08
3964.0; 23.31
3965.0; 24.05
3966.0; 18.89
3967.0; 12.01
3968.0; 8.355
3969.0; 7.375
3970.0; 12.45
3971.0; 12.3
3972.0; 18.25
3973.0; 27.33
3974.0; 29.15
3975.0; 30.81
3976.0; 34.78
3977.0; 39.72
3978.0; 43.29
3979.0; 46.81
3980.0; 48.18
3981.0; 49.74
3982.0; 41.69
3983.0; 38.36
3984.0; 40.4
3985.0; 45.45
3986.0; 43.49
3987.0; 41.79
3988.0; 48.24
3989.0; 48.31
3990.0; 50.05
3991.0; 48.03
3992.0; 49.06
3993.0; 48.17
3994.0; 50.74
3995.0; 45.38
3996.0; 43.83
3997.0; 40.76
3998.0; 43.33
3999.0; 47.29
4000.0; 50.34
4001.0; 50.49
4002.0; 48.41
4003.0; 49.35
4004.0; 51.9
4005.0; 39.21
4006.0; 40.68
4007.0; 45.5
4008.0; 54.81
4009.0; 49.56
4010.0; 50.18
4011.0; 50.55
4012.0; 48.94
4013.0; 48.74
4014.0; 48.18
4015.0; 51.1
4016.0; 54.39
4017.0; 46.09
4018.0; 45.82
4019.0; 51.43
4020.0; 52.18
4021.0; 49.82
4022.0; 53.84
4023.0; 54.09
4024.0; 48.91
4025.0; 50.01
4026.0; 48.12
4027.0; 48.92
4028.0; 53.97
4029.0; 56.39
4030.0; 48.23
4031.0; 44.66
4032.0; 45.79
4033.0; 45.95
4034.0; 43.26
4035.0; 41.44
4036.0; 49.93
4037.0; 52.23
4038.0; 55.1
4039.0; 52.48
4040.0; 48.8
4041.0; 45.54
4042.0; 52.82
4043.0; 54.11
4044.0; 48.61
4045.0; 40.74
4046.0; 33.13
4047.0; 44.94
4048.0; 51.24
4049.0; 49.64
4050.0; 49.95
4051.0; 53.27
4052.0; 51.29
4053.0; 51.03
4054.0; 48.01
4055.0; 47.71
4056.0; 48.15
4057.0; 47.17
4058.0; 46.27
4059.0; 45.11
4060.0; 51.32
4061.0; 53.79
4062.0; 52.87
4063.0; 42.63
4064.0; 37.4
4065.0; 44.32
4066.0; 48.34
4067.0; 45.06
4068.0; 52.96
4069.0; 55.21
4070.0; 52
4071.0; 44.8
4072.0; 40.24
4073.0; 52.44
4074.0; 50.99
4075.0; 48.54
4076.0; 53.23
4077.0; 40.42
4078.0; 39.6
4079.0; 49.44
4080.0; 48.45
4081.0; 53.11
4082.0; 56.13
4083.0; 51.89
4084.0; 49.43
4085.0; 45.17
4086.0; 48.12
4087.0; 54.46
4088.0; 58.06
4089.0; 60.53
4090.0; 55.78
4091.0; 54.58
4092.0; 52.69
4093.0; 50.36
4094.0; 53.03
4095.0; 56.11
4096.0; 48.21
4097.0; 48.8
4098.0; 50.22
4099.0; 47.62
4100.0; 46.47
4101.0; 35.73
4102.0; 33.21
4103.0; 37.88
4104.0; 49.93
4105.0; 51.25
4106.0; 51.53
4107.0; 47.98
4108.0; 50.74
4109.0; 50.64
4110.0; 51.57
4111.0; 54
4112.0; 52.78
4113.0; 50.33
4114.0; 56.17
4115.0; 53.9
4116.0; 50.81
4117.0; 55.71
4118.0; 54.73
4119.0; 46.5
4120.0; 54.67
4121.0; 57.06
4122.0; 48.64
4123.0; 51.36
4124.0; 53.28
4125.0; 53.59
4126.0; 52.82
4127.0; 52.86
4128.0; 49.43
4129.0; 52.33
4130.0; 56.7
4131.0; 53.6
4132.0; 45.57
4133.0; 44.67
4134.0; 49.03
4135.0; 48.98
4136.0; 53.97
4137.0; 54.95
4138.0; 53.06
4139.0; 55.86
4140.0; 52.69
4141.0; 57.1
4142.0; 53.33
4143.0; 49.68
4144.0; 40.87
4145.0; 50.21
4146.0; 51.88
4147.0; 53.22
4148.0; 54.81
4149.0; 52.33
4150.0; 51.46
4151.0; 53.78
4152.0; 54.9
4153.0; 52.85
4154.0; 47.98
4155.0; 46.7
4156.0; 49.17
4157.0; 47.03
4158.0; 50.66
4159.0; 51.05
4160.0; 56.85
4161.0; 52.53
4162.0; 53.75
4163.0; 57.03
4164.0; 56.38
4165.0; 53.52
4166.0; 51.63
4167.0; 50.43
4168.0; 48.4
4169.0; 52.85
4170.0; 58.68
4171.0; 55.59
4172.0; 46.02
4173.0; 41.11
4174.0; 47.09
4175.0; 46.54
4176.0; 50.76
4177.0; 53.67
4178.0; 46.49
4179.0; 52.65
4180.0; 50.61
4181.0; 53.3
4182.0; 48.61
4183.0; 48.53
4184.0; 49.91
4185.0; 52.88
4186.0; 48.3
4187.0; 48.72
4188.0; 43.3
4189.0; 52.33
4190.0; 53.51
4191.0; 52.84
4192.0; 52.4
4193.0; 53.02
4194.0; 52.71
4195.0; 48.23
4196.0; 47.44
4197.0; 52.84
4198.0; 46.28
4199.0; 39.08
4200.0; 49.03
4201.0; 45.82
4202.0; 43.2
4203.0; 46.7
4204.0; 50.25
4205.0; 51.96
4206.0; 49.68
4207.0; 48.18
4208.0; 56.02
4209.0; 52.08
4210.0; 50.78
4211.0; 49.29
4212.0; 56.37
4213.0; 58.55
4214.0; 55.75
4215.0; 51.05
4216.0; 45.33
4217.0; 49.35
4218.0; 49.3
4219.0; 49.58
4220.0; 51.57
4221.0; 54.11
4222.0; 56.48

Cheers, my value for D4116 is -2.9 Angstrom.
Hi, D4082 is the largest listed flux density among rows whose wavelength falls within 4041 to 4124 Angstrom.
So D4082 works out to 60.53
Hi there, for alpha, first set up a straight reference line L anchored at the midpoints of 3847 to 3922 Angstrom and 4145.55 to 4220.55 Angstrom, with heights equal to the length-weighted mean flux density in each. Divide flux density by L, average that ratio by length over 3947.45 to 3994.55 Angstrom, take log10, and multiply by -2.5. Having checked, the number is 0.161 mag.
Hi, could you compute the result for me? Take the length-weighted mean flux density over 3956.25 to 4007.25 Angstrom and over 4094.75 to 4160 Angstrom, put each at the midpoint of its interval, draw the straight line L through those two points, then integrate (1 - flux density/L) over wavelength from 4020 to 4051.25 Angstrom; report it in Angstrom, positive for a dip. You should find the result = -4.8 Angstrom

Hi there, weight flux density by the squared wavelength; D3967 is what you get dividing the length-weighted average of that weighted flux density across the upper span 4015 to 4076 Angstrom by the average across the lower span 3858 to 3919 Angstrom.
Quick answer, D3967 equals 1.40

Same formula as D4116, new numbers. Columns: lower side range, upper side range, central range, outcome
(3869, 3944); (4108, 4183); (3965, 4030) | -4.1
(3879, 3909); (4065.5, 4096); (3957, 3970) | 5.2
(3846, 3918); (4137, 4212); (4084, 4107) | -1.1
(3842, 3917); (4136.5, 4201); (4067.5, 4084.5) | -0.9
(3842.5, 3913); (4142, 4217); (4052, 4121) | -4.3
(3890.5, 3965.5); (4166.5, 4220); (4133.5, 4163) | -2.9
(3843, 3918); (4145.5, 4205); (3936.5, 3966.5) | 6.4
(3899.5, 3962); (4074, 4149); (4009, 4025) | -3.4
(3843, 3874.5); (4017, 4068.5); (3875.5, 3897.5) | 2.6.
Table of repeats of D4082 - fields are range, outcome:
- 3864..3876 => 47.74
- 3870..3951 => 49.38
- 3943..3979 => 46.81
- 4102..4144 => 57.1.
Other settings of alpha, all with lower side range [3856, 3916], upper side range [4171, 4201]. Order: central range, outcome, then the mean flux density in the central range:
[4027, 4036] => -0.11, 47.7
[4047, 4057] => -0.13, 49.6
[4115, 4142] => -0.12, 52.4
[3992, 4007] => -0.11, 46.5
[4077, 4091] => -0.14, 51.3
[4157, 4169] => -0.09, 52.7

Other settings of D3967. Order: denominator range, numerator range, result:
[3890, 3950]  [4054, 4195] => 1.72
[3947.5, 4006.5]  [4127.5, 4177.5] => 1.48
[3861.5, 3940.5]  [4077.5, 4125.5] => 1.65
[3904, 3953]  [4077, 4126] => 1.75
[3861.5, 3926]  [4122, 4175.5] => 1.54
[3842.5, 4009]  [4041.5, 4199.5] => 1.54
